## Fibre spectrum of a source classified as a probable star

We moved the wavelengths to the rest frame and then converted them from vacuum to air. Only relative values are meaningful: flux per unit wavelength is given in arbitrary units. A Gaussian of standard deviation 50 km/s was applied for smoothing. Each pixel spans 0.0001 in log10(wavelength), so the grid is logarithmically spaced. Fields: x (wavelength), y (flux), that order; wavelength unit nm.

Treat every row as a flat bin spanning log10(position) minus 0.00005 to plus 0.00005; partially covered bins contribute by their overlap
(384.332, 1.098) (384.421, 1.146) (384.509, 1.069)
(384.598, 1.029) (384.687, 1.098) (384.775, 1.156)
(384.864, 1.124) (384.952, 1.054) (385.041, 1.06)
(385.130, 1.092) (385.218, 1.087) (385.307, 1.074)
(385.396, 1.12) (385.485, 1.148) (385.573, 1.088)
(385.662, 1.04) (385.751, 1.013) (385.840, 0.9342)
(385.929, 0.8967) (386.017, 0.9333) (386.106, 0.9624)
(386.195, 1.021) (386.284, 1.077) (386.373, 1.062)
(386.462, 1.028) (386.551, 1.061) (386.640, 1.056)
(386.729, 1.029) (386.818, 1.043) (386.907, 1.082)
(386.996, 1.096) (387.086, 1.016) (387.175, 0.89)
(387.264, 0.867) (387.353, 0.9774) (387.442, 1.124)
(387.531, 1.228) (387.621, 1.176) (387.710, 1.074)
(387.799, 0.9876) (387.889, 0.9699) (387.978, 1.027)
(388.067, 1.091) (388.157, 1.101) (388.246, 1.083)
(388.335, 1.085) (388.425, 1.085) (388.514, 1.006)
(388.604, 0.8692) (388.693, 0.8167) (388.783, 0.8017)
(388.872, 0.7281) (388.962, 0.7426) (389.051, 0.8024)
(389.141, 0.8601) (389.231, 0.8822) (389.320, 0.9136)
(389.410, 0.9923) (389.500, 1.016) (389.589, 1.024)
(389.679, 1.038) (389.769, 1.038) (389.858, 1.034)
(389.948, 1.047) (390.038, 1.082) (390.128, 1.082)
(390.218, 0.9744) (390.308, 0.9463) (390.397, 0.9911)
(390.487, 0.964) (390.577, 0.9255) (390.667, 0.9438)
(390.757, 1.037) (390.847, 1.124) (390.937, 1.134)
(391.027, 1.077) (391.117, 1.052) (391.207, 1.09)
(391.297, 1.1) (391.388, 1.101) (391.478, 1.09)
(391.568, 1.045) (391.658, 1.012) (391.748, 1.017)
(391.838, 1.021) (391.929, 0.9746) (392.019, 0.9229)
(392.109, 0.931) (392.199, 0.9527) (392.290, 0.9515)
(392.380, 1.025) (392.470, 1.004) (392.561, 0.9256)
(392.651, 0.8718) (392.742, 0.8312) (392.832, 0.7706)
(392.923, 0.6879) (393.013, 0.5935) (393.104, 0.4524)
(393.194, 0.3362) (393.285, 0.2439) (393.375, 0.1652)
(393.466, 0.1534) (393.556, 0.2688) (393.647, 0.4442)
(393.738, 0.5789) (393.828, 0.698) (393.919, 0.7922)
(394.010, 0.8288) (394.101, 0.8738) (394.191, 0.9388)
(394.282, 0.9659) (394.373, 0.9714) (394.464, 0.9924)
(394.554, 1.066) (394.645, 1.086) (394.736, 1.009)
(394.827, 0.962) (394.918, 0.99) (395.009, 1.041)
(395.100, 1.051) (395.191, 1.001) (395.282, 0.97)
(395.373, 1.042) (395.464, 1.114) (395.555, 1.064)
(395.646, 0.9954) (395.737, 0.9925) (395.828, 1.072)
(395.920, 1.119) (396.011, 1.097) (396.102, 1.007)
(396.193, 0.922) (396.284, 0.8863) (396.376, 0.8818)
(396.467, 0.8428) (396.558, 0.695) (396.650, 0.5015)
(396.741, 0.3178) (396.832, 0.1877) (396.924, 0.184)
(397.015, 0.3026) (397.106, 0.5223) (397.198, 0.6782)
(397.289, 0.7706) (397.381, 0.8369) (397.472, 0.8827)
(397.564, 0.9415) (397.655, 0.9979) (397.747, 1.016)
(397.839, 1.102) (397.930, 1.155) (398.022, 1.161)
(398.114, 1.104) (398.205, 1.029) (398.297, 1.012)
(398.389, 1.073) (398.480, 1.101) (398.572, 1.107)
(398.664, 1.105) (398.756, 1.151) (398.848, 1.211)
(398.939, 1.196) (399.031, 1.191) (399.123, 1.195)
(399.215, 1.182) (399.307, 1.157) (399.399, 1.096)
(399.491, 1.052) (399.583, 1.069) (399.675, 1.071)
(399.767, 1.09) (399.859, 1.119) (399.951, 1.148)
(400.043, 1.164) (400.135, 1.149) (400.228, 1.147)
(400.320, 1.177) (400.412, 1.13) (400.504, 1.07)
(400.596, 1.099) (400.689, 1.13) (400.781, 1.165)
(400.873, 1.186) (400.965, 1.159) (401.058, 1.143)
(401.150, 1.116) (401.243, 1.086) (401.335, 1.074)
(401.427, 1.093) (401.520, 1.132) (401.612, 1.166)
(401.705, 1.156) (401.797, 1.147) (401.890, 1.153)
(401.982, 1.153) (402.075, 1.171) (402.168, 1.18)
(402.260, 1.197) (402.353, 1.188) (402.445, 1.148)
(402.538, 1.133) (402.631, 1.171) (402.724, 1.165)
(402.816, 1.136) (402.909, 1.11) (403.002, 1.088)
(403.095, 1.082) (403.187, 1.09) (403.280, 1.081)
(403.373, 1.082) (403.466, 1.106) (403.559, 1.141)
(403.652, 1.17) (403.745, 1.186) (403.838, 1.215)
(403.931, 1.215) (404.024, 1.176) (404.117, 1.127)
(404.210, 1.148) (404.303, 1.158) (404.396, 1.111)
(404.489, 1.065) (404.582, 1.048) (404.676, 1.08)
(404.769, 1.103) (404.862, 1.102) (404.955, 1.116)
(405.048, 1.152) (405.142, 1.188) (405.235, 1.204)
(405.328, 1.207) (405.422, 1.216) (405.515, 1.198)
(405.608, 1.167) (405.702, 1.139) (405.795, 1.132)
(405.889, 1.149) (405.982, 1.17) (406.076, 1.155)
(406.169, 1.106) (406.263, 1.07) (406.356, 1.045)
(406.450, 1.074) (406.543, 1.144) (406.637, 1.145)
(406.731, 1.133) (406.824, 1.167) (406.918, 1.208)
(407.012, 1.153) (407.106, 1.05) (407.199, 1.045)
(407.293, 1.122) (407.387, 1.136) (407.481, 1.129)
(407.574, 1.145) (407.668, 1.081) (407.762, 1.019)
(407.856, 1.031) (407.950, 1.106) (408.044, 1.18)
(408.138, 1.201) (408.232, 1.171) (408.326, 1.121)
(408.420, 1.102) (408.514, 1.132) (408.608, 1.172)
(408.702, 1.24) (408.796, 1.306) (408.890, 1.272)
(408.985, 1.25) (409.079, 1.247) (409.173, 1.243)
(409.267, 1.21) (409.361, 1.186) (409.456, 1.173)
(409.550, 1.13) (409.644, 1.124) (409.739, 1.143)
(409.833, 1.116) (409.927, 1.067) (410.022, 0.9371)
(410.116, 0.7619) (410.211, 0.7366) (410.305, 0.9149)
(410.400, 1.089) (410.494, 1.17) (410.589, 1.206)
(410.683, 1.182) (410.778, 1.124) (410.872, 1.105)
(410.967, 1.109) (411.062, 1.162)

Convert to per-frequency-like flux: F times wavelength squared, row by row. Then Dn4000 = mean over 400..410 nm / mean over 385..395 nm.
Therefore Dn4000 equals 1.31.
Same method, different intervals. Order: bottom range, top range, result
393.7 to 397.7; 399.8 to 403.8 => 1.37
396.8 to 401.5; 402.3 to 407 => 1.14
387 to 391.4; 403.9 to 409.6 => 1.25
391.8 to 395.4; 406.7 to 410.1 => 1.52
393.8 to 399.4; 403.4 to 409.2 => 1.28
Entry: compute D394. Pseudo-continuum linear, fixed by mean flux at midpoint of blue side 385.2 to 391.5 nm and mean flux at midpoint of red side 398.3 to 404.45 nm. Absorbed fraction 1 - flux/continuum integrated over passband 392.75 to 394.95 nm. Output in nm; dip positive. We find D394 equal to 0.75 nm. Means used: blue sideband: 1.01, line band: 0.704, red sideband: 1.14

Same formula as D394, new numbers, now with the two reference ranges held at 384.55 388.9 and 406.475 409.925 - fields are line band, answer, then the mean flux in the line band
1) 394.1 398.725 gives 0.72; 0.918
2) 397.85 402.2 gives -0.09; 1.13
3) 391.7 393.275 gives 0.35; 0.826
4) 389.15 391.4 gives 0.07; 1.02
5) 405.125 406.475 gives -0.01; 1.15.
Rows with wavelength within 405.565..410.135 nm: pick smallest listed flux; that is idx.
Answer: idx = 0.7619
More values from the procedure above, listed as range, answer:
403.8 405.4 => 1.048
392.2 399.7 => 0.1534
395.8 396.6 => 0.695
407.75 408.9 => 1.019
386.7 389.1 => 0.7281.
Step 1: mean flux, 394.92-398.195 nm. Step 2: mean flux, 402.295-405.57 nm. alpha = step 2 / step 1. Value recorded 1.3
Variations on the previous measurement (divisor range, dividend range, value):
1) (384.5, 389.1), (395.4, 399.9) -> 0.93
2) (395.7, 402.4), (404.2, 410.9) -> 1.11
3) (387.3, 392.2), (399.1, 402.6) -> 1.13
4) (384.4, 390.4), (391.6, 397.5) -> 0.79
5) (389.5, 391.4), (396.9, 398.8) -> 0.89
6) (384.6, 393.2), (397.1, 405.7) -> 1.12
